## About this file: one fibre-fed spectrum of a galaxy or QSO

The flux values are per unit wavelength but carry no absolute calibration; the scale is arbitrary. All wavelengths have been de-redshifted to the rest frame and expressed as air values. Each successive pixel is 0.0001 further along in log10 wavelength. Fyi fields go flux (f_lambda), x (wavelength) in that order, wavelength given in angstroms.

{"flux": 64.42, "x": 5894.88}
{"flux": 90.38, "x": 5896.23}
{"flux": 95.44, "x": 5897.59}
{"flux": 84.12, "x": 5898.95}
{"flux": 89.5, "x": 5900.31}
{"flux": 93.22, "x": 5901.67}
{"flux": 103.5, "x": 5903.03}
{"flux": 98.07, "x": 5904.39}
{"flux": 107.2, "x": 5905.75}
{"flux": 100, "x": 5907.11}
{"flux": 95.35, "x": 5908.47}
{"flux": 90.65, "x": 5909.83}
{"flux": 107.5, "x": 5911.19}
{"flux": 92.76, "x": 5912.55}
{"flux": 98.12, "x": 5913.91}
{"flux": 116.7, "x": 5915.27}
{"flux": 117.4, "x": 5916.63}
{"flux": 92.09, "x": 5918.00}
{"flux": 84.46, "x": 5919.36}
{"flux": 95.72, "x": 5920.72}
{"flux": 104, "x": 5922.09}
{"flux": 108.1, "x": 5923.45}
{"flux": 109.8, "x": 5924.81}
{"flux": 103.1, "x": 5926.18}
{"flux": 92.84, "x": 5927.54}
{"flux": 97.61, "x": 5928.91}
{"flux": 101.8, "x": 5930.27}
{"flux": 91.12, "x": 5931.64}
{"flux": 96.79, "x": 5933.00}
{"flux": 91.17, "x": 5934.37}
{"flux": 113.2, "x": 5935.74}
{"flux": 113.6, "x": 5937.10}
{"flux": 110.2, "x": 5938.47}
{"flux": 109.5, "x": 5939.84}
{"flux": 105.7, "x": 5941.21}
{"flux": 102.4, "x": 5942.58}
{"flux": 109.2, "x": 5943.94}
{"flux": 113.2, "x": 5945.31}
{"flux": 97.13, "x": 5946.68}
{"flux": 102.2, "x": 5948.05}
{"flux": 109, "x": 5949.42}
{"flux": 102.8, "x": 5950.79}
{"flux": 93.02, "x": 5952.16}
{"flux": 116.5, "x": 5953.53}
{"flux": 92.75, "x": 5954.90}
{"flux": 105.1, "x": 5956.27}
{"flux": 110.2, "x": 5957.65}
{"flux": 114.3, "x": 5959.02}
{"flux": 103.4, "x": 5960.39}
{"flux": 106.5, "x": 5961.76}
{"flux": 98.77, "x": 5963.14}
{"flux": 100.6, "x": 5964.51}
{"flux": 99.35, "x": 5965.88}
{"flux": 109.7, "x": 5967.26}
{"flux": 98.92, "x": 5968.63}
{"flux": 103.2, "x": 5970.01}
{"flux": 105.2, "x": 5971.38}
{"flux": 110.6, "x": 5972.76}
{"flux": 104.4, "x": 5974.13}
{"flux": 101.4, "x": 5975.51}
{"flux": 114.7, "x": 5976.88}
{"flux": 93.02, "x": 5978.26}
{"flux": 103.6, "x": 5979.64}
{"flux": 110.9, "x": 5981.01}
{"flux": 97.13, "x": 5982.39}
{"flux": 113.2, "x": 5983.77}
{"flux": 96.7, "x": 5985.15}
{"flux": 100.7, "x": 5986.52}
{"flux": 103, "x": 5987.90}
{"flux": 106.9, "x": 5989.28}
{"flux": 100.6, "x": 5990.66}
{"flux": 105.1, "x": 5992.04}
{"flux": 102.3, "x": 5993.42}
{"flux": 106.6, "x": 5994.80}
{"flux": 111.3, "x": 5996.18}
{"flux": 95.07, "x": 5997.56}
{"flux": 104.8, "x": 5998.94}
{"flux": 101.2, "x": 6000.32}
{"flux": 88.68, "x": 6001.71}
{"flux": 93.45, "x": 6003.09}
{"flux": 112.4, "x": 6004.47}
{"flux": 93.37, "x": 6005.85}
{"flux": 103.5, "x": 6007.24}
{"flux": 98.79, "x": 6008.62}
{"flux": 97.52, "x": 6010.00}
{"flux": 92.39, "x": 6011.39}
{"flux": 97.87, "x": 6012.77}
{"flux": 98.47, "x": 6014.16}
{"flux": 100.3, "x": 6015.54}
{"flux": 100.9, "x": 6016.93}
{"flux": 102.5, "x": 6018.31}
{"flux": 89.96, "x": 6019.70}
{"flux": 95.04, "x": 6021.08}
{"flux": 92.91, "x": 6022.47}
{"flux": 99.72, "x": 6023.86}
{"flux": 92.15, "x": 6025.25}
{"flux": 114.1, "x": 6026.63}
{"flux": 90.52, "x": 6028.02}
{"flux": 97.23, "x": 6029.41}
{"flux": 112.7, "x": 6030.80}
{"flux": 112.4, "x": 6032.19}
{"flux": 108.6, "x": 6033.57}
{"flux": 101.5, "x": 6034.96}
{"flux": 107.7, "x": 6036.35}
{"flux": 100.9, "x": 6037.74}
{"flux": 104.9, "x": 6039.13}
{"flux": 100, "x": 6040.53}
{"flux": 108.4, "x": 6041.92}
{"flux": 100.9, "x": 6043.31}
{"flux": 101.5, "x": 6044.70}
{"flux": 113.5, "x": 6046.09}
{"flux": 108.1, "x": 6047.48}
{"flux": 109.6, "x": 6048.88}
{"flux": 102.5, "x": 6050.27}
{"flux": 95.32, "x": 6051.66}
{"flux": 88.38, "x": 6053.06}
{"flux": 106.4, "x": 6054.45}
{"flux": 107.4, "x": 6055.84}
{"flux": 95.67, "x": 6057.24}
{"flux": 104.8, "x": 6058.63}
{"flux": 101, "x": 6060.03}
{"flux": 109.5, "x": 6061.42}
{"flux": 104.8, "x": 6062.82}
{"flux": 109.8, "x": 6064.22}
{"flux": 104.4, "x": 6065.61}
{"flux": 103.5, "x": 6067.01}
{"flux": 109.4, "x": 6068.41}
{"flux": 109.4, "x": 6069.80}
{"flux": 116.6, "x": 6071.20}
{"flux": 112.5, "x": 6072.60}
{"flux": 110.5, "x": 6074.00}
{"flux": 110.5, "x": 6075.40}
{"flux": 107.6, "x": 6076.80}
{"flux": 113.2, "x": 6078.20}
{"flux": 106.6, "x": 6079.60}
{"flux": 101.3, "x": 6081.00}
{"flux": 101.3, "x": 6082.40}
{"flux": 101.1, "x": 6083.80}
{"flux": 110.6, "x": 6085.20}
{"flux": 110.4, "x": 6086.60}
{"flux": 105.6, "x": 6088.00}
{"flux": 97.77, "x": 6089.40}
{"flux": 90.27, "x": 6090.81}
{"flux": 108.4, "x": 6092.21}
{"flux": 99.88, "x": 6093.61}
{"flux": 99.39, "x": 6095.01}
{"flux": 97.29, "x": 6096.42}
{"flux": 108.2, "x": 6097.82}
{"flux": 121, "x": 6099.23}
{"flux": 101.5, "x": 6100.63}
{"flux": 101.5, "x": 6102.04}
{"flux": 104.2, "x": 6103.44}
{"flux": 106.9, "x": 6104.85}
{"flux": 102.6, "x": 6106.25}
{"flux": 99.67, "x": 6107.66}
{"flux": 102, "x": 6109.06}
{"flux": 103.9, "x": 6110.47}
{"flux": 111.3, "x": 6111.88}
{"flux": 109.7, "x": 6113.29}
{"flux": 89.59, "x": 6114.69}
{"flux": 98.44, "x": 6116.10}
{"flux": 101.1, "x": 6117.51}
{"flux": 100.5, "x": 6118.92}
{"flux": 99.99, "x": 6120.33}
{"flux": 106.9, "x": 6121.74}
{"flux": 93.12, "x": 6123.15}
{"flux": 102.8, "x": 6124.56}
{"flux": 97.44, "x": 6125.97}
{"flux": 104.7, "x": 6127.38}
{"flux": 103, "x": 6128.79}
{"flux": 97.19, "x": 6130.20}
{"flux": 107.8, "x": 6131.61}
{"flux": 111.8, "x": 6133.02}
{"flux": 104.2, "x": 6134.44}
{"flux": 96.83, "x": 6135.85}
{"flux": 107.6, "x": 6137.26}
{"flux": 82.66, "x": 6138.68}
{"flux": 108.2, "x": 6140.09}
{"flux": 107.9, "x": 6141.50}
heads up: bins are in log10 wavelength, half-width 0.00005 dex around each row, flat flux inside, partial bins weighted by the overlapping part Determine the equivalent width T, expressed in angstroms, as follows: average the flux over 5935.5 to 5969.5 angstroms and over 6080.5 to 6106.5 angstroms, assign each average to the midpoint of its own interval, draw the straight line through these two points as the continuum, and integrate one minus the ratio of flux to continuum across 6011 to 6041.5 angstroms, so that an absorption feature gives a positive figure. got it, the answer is 1.1 angstroms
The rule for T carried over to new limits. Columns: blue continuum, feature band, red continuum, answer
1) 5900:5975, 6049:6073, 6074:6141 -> -0.4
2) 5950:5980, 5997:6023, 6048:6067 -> 1.4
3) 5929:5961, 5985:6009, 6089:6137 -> 0.5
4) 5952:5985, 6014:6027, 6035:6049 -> 0.8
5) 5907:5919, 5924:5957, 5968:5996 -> -0.4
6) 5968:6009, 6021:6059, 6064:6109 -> 0.6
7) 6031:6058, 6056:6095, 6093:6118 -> -0.8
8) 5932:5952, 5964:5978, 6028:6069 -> 0.0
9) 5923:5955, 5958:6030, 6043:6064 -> 1.4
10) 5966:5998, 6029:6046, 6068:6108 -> 0.0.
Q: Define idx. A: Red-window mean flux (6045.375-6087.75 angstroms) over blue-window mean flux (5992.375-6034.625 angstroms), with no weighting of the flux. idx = 1.1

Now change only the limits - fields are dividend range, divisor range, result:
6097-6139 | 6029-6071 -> 0.98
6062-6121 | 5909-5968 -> 1.02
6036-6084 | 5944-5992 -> 1.01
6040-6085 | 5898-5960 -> 1.04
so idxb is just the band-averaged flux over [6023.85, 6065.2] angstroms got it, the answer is 104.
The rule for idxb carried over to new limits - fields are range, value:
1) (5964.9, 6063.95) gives 102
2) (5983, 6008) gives 102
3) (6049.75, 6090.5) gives 105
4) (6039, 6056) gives 103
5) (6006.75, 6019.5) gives 98.7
